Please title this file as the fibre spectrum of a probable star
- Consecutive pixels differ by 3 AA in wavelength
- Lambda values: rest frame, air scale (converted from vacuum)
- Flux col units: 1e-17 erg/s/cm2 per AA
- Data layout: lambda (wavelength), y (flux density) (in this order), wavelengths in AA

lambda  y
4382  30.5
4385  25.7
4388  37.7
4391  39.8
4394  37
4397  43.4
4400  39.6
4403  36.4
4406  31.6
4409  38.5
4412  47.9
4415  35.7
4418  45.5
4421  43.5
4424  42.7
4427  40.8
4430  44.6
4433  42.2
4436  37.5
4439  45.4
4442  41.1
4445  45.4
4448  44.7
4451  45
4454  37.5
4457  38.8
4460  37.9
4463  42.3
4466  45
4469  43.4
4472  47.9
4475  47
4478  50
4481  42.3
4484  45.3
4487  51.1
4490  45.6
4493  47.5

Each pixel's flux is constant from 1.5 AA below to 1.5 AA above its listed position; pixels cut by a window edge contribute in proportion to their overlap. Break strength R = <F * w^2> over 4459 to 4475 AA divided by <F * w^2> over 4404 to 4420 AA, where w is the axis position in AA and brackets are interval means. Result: 1.13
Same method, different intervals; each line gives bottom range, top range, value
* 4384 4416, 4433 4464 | 1.12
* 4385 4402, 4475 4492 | 1.28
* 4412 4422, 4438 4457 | 1.02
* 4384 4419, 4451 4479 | 1.16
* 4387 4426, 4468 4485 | 1.19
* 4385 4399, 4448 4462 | 1.09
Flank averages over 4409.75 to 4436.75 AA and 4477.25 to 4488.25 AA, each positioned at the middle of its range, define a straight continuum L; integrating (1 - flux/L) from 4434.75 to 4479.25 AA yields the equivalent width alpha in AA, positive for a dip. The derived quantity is 1.7 AA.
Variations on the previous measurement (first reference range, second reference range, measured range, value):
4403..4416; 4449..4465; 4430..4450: -1.6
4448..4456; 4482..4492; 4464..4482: -0.4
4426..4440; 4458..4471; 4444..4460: 0.1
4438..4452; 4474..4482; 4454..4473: 1.5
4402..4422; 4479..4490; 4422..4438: -0.1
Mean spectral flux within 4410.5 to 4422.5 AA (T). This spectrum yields 43.1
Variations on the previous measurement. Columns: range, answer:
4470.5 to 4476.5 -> 47.4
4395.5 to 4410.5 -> 37.9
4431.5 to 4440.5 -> 41.7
